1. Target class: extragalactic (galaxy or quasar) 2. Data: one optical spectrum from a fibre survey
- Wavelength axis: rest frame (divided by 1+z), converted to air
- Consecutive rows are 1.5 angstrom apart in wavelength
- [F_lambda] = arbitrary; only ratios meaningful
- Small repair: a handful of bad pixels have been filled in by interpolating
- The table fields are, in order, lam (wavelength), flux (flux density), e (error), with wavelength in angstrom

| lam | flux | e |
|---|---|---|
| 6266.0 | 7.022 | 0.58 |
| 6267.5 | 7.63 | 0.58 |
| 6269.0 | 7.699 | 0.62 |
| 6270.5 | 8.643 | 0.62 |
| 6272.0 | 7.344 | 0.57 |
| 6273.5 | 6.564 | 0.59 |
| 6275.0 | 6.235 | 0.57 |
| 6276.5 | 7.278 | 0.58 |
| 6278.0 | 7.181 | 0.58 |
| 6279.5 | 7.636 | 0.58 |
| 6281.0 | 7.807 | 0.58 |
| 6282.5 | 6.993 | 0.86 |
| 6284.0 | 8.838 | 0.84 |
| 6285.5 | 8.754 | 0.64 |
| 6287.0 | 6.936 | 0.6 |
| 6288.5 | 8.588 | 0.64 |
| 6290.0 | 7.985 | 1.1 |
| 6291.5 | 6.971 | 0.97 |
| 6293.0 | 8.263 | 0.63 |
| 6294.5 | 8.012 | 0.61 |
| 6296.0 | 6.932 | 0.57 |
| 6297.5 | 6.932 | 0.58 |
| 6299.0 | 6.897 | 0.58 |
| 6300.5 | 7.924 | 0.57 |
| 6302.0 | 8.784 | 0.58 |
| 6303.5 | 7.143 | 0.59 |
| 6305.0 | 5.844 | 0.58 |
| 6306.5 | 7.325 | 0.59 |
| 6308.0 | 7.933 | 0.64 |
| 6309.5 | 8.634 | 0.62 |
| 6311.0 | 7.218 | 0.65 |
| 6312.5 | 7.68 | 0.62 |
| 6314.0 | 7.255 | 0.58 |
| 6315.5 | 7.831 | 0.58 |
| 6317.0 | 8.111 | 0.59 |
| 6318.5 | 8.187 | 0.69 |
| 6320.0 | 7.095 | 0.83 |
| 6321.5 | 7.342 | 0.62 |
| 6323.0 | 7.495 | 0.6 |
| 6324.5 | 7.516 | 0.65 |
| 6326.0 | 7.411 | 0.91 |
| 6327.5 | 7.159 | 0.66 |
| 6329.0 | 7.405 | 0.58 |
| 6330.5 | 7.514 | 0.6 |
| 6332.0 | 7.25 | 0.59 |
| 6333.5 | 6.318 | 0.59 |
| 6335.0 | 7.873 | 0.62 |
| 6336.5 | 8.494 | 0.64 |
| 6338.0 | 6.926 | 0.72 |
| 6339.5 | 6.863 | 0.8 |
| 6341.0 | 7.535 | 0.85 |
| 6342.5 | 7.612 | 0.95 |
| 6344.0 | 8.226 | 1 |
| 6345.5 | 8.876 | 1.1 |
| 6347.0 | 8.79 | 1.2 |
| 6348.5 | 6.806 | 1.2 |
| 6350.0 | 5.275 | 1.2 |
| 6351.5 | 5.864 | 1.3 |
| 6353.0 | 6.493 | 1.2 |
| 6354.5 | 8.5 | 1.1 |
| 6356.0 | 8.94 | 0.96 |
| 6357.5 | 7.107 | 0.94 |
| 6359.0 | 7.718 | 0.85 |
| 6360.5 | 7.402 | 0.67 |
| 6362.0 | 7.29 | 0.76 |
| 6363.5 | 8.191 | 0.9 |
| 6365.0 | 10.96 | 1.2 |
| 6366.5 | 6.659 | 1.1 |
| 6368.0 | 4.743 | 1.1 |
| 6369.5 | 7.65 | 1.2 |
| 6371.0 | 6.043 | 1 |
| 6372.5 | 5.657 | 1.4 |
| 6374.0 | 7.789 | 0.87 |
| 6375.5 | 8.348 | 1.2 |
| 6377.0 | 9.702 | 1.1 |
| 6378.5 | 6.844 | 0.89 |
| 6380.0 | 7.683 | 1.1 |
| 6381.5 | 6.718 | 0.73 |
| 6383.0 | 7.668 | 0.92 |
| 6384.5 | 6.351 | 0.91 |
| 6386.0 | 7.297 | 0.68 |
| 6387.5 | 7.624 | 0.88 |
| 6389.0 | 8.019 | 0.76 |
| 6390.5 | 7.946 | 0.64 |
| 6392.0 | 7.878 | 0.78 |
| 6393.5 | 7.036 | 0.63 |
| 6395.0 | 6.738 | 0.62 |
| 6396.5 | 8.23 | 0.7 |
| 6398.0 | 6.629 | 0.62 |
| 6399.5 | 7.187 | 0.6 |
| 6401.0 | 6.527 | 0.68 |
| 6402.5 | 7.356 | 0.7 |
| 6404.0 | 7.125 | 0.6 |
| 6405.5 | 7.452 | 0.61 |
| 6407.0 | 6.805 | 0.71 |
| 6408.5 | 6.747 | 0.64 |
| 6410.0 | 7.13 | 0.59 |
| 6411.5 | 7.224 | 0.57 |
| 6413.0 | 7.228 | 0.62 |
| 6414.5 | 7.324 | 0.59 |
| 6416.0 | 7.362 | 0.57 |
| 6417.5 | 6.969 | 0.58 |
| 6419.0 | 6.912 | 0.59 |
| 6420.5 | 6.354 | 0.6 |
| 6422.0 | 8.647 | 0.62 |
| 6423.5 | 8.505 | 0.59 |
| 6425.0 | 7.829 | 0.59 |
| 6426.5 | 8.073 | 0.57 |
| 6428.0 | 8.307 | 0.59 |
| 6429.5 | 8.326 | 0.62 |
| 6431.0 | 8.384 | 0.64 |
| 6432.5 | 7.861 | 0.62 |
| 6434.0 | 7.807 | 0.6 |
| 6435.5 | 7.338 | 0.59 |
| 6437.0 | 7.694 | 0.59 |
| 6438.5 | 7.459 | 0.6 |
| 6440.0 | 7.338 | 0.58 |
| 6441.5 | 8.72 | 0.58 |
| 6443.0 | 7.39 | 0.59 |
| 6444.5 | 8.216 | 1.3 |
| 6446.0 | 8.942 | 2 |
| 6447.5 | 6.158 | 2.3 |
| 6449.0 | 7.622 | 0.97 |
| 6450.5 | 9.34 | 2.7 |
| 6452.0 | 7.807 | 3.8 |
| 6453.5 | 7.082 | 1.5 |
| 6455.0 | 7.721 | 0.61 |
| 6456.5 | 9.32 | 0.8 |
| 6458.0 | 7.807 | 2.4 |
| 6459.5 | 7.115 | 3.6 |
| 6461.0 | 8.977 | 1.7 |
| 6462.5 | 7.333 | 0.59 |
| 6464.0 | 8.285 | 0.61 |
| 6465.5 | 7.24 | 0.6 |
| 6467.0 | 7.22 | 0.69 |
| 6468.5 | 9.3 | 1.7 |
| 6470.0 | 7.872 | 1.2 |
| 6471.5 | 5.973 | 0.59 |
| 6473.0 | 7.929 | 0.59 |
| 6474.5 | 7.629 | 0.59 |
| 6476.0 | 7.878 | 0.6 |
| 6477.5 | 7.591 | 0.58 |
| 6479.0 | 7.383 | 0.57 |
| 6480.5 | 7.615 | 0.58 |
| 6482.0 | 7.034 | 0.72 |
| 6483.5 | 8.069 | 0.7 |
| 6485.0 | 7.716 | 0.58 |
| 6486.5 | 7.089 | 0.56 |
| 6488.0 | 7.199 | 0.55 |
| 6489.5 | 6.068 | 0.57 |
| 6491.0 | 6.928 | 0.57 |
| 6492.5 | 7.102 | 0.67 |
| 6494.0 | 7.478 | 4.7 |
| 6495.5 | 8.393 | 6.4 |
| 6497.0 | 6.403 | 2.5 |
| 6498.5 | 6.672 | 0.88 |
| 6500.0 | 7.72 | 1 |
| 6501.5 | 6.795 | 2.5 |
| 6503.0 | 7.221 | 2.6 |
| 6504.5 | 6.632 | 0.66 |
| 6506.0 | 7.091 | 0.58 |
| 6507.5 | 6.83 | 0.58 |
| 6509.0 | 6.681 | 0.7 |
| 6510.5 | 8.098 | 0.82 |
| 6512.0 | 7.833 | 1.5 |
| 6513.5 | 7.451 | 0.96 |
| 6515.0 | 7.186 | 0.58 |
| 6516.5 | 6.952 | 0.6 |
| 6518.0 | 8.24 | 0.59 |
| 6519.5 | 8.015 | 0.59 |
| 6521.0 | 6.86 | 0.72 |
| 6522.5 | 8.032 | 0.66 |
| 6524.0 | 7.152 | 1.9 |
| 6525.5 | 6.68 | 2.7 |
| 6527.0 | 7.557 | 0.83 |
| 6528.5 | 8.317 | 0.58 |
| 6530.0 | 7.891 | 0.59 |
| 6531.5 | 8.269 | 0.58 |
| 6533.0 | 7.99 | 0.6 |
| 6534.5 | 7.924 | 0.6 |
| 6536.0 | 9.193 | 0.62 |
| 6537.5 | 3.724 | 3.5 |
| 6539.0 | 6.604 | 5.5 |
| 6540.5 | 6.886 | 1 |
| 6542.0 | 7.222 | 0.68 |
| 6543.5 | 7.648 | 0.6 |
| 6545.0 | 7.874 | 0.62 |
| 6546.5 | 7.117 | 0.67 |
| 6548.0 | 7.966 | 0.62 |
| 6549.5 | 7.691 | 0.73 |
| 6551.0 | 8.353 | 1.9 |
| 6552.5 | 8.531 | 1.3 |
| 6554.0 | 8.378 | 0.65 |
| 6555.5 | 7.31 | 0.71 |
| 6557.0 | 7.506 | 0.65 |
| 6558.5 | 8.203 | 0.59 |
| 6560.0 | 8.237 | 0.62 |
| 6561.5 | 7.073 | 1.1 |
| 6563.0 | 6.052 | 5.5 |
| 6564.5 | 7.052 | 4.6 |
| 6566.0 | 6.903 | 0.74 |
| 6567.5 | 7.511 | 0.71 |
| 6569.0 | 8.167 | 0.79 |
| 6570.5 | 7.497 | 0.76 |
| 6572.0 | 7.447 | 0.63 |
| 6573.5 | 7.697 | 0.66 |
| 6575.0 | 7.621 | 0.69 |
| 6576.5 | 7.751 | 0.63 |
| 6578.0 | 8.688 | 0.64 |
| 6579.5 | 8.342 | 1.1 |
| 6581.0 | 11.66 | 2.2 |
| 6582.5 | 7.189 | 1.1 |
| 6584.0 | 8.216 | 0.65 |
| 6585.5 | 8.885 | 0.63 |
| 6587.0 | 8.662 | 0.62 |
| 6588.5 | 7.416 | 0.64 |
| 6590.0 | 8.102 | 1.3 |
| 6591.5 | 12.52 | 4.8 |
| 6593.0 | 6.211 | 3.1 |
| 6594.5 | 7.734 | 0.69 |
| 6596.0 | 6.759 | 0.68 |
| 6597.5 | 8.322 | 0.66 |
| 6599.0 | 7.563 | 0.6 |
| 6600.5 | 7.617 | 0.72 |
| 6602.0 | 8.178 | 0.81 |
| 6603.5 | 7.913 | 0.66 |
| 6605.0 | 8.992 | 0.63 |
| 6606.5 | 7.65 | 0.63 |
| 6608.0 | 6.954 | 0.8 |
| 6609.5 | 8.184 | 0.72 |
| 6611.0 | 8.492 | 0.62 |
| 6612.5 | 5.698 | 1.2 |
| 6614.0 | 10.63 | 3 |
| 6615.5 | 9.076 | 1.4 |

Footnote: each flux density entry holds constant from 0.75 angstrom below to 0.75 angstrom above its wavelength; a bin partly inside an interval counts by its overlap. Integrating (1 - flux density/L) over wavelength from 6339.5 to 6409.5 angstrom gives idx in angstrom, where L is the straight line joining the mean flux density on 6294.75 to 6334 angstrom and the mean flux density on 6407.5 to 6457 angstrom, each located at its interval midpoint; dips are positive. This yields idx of 1.8 angstrom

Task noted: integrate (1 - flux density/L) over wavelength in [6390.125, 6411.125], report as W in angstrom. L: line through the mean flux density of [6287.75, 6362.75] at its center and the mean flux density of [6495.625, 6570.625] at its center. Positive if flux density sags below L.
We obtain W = 0.83 angstrom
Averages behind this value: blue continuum 7.51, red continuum 7.43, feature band 7.19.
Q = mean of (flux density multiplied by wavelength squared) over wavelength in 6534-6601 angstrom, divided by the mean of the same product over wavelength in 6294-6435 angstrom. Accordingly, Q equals 1.1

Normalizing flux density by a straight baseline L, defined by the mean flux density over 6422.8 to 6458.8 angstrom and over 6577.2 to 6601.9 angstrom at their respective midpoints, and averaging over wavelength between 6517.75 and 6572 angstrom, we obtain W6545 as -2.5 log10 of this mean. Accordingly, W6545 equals 0.10 mag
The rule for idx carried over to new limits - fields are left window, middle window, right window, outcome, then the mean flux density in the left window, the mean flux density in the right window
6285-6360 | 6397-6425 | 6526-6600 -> 1.5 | 7.53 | 7.82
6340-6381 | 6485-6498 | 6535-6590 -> 0.9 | 7.5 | 7.74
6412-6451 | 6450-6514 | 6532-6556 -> 1.3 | 7.76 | 7.54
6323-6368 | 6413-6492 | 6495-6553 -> -2.5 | 7.5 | 7.42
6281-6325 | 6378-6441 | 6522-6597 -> 2.2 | 7.64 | 7.79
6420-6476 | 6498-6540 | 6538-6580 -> 1.9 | 7.87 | 7.59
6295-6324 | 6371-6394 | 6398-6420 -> -0.9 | 7.51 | 7.07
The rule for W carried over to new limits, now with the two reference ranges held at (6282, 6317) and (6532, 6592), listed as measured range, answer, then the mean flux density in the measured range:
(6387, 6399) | 0.3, 7.5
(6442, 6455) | -0.1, 7.83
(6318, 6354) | 1.6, 7.35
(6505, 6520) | 0.8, 7.41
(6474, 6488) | 0.5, 7.54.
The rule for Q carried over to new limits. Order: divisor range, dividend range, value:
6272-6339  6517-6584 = 1.11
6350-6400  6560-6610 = 1.15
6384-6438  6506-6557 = 1.05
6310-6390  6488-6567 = 1.05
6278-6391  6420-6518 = 1.05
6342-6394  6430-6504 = 1.05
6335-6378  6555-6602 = 1.13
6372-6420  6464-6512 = 1.03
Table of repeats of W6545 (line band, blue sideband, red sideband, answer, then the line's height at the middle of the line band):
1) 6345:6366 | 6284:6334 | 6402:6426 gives -0.036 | 7.45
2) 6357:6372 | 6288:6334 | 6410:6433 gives 0.034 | 7.59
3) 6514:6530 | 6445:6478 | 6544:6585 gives 0.047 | 7.85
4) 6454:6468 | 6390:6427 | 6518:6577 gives -0.071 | 7.4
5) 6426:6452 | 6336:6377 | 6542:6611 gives -0.040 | 7.65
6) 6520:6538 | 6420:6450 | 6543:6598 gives 0.057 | 7.93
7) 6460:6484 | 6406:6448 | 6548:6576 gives -0.011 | 7.62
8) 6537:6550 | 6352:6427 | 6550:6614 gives 0.122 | 7.85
